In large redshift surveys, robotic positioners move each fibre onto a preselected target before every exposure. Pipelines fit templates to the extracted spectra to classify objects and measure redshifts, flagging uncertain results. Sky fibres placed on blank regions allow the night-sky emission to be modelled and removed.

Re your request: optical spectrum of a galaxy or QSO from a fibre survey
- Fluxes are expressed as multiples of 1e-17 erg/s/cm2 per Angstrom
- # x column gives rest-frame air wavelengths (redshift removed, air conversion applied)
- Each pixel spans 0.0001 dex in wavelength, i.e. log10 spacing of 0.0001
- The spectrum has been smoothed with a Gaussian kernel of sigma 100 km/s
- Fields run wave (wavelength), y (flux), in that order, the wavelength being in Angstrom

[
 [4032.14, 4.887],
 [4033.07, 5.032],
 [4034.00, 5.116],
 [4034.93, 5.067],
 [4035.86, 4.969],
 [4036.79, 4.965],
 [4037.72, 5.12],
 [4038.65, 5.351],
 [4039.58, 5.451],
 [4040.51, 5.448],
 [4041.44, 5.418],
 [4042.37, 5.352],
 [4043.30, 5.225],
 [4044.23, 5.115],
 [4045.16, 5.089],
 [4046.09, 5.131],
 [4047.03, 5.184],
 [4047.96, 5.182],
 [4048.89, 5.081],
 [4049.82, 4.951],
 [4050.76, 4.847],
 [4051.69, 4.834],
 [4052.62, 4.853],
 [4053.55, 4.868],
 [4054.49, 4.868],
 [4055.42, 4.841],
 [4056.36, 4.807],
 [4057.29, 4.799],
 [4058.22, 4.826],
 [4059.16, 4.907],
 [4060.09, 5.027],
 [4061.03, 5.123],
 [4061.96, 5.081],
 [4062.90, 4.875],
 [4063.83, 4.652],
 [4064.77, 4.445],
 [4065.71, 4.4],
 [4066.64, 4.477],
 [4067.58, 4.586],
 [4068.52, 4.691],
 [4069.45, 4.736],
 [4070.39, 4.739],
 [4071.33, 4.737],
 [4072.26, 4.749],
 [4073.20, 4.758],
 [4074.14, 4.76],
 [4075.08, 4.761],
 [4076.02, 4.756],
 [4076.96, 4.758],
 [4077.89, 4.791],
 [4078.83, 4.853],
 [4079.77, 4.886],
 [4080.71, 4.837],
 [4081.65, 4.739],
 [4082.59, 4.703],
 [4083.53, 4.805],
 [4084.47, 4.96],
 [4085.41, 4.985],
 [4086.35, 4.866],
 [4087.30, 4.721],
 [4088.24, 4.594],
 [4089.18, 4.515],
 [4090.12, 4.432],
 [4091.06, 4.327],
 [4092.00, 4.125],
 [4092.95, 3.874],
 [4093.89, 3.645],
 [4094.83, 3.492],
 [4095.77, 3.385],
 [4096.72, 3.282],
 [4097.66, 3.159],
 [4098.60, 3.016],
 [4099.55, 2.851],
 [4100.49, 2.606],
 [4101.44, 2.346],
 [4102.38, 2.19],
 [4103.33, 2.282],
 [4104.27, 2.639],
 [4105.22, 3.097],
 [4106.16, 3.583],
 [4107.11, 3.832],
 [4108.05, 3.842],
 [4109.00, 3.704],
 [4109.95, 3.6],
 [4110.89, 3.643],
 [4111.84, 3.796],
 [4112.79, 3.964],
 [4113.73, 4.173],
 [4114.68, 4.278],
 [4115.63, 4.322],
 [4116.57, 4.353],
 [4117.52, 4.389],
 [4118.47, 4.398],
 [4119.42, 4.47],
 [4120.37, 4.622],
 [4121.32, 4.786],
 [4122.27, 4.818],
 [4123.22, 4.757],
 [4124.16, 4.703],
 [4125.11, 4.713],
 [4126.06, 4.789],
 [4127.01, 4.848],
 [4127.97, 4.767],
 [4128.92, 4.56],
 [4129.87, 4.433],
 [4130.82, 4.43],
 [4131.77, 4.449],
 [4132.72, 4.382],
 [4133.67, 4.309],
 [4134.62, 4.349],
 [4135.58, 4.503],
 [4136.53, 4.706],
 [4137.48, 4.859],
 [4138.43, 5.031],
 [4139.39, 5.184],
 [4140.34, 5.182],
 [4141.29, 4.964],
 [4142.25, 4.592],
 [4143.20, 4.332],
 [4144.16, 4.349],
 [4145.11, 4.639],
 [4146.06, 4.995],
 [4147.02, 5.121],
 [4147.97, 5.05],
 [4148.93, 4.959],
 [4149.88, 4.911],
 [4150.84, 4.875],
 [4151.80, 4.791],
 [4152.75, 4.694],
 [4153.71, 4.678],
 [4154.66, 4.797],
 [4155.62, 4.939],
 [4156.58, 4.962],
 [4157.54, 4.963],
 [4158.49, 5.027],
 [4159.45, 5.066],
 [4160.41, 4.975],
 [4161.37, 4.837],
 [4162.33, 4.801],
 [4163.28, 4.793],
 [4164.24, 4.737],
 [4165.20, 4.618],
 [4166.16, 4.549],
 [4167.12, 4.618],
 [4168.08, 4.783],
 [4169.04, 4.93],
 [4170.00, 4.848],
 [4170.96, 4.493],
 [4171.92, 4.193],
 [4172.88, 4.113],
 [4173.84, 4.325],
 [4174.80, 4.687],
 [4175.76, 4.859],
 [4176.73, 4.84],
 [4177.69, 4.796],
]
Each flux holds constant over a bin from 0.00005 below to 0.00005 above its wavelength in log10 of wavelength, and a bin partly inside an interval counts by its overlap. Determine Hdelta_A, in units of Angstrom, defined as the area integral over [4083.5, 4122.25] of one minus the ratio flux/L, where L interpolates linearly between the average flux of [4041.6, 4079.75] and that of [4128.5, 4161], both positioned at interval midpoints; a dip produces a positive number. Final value 7.8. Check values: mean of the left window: 4.87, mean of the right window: 4.77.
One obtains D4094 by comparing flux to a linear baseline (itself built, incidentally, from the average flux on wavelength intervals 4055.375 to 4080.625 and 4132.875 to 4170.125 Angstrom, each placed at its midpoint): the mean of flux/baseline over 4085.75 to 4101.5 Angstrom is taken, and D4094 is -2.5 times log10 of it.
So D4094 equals 0.26 mag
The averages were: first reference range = 4.77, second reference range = 4.8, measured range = 3.76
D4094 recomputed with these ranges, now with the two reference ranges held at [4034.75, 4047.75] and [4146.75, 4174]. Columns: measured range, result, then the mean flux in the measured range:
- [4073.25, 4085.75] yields 0.057 mag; 4.81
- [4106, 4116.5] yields 0.256 mag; 3.91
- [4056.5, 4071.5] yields 0.081 mag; 4.76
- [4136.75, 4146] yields 0.010 mag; 4.8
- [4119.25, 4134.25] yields 0.064 mag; 4.62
